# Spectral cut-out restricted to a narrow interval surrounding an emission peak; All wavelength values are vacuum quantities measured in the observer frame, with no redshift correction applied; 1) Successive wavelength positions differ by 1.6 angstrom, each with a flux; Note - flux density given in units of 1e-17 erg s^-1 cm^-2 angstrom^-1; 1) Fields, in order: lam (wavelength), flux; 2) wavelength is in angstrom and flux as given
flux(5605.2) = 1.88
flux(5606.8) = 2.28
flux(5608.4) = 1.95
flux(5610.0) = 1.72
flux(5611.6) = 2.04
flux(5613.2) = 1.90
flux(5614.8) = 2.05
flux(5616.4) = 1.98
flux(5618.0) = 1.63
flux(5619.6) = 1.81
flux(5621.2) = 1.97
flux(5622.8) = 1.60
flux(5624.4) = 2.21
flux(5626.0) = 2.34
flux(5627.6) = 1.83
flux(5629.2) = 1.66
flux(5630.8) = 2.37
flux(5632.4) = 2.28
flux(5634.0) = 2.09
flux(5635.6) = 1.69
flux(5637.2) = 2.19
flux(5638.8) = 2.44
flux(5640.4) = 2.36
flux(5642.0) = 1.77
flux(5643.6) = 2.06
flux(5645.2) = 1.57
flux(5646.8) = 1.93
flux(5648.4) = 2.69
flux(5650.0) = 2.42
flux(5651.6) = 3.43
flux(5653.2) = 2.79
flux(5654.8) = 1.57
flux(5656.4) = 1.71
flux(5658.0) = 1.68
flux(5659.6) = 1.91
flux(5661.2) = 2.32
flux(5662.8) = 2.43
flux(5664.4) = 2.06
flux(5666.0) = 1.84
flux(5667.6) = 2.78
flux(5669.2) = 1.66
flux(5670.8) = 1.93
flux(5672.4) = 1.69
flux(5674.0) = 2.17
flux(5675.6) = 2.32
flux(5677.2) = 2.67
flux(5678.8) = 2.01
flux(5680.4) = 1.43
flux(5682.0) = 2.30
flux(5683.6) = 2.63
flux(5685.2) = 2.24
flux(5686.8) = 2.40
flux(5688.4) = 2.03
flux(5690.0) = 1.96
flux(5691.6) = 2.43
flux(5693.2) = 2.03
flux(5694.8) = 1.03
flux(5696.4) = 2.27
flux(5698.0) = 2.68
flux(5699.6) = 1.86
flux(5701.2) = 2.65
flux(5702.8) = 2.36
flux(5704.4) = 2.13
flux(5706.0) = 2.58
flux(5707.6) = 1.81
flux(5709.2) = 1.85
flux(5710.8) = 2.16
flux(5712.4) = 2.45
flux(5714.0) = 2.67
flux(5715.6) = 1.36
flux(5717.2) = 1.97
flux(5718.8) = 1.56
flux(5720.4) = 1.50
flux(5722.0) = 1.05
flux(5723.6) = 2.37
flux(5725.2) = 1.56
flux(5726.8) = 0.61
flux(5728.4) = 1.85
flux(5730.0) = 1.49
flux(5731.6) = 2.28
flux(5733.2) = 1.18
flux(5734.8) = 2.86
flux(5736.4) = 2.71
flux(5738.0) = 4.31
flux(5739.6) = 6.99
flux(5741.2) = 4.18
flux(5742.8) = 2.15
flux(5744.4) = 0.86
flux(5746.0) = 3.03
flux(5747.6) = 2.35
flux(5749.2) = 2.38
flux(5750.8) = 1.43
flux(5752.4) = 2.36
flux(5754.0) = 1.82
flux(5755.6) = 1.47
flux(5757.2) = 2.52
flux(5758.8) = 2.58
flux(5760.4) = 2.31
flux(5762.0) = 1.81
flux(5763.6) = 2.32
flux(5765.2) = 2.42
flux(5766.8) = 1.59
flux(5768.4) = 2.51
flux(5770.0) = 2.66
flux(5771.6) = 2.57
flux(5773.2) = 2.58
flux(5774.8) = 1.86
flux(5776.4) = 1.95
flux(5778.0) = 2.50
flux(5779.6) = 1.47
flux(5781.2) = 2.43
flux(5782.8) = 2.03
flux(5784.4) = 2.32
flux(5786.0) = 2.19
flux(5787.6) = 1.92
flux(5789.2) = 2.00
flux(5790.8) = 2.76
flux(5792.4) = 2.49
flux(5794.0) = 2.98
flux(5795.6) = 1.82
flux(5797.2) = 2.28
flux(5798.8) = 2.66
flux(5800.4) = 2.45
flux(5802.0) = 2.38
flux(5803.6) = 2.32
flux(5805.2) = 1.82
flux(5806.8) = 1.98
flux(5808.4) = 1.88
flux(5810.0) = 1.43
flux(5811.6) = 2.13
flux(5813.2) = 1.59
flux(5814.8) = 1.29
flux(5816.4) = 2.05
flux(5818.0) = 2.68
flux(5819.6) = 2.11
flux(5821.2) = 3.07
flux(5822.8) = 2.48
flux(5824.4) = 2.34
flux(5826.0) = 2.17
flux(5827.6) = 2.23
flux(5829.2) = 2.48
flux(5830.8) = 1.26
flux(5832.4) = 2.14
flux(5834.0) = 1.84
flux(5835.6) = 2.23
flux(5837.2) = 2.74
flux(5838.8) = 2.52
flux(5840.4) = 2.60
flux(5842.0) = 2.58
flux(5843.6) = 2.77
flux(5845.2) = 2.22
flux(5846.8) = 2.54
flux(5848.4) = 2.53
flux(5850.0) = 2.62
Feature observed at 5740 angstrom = H-beta 4861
